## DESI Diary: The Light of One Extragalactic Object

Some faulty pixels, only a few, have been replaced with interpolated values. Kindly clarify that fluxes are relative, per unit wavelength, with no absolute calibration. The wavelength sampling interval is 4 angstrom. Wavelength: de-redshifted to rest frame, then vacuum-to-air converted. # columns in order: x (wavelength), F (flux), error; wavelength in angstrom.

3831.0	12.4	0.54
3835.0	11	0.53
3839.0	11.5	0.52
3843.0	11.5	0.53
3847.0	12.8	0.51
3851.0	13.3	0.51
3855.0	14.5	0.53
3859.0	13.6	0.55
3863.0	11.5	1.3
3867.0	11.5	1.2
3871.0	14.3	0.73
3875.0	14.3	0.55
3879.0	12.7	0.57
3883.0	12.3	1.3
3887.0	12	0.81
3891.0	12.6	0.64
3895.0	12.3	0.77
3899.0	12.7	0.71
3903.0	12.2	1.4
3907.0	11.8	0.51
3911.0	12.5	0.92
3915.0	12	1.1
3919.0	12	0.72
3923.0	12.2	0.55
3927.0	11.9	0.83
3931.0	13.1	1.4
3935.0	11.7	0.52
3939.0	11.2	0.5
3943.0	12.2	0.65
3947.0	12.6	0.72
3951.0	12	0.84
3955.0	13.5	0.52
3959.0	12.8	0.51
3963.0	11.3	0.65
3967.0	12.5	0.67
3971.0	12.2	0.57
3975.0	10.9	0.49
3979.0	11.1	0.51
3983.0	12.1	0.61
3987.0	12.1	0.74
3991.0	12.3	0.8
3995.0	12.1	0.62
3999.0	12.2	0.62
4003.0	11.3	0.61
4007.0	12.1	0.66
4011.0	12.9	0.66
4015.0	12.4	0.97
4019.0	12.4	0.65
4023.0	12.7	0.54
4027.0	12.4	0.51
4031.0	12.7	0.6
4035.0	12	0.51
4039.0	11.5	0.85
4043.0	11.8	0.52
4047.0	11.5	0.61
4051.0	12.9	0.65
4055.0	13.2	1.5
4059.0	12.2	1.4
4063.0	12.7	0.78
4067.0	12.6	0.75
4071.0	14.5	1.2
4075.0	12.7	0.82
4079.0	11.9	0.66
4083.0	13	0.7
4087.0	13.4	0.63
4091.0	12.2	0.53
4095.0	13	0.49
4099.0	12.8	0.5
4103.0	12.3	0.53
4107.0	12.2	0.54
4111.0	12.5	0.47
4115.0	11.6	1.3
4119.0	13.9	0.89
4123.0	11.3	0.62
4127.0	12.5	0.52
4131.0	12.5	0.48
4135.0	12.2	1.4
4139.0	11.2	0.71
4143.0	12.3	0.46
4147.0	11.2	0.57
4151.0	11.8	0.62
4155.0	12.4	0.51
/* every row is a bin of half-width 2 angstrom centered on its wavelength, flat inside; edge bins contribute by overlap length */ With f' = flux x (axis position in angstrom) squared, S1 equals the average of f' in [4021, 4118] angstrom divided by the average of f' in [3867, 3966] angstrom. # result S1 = 1.1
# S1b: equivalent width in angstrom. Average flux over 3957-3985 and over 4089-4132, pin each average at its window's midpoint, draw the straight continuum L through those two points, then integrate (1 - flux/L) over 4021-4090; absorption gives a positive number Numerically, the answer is -2.0 angstrom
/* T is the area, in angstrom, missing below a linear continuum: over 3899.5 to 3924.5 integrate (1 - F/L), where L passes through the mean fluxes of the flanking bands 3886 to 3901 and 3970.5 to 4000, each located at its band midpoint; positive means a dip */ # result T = 0.3 angstrom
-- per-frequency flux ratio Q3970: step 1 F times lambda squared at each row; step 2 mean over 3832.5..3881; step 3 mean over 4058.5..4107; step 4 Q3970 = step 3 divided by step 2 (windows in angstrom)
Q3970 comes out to 1.13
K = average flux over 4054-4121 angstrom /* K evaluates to 12.7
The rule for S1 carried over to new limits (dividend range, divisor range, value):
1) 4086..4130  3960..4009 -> 1.12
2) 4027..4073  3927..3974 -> 1.07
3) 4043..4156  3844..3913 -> 1.09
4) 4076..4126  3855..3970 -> 1.11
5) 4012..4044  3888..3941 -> 1.07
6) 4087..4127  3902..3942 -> 1.13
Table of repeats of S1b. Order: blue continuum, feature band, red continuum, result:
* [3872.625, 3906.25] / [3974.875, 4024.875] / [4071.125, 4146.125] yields 1.8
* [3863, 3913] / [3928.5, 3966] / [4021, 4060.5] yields 0.6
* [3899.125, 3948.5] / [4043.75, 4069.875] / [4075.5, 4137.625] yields -0.3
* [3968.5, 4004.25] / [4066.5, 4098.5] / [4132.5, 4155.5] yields -3.0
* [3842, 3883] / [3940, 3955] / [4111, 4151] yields 0.4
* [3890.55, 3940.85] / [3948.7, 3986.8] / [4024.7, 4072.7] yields 0.7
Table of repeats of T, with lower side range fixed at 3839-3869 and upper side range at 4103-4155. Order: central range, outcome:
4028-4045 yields 0.4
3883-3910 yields 0.5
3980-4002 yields 0.5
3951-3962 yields -0.3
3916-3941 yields 0.9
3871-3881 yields -0.9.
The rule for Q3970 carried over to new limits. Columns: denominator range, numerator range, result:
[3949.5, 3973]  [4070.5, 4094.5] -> 1.10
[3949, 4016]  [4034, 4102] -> 1.09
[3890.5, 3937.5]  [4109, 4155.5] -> 1.10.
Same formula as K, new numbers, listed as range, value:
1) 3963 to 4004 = 11.9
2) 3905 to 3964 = 12.2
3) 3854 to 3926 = 12.6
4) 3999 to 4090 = 12.5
